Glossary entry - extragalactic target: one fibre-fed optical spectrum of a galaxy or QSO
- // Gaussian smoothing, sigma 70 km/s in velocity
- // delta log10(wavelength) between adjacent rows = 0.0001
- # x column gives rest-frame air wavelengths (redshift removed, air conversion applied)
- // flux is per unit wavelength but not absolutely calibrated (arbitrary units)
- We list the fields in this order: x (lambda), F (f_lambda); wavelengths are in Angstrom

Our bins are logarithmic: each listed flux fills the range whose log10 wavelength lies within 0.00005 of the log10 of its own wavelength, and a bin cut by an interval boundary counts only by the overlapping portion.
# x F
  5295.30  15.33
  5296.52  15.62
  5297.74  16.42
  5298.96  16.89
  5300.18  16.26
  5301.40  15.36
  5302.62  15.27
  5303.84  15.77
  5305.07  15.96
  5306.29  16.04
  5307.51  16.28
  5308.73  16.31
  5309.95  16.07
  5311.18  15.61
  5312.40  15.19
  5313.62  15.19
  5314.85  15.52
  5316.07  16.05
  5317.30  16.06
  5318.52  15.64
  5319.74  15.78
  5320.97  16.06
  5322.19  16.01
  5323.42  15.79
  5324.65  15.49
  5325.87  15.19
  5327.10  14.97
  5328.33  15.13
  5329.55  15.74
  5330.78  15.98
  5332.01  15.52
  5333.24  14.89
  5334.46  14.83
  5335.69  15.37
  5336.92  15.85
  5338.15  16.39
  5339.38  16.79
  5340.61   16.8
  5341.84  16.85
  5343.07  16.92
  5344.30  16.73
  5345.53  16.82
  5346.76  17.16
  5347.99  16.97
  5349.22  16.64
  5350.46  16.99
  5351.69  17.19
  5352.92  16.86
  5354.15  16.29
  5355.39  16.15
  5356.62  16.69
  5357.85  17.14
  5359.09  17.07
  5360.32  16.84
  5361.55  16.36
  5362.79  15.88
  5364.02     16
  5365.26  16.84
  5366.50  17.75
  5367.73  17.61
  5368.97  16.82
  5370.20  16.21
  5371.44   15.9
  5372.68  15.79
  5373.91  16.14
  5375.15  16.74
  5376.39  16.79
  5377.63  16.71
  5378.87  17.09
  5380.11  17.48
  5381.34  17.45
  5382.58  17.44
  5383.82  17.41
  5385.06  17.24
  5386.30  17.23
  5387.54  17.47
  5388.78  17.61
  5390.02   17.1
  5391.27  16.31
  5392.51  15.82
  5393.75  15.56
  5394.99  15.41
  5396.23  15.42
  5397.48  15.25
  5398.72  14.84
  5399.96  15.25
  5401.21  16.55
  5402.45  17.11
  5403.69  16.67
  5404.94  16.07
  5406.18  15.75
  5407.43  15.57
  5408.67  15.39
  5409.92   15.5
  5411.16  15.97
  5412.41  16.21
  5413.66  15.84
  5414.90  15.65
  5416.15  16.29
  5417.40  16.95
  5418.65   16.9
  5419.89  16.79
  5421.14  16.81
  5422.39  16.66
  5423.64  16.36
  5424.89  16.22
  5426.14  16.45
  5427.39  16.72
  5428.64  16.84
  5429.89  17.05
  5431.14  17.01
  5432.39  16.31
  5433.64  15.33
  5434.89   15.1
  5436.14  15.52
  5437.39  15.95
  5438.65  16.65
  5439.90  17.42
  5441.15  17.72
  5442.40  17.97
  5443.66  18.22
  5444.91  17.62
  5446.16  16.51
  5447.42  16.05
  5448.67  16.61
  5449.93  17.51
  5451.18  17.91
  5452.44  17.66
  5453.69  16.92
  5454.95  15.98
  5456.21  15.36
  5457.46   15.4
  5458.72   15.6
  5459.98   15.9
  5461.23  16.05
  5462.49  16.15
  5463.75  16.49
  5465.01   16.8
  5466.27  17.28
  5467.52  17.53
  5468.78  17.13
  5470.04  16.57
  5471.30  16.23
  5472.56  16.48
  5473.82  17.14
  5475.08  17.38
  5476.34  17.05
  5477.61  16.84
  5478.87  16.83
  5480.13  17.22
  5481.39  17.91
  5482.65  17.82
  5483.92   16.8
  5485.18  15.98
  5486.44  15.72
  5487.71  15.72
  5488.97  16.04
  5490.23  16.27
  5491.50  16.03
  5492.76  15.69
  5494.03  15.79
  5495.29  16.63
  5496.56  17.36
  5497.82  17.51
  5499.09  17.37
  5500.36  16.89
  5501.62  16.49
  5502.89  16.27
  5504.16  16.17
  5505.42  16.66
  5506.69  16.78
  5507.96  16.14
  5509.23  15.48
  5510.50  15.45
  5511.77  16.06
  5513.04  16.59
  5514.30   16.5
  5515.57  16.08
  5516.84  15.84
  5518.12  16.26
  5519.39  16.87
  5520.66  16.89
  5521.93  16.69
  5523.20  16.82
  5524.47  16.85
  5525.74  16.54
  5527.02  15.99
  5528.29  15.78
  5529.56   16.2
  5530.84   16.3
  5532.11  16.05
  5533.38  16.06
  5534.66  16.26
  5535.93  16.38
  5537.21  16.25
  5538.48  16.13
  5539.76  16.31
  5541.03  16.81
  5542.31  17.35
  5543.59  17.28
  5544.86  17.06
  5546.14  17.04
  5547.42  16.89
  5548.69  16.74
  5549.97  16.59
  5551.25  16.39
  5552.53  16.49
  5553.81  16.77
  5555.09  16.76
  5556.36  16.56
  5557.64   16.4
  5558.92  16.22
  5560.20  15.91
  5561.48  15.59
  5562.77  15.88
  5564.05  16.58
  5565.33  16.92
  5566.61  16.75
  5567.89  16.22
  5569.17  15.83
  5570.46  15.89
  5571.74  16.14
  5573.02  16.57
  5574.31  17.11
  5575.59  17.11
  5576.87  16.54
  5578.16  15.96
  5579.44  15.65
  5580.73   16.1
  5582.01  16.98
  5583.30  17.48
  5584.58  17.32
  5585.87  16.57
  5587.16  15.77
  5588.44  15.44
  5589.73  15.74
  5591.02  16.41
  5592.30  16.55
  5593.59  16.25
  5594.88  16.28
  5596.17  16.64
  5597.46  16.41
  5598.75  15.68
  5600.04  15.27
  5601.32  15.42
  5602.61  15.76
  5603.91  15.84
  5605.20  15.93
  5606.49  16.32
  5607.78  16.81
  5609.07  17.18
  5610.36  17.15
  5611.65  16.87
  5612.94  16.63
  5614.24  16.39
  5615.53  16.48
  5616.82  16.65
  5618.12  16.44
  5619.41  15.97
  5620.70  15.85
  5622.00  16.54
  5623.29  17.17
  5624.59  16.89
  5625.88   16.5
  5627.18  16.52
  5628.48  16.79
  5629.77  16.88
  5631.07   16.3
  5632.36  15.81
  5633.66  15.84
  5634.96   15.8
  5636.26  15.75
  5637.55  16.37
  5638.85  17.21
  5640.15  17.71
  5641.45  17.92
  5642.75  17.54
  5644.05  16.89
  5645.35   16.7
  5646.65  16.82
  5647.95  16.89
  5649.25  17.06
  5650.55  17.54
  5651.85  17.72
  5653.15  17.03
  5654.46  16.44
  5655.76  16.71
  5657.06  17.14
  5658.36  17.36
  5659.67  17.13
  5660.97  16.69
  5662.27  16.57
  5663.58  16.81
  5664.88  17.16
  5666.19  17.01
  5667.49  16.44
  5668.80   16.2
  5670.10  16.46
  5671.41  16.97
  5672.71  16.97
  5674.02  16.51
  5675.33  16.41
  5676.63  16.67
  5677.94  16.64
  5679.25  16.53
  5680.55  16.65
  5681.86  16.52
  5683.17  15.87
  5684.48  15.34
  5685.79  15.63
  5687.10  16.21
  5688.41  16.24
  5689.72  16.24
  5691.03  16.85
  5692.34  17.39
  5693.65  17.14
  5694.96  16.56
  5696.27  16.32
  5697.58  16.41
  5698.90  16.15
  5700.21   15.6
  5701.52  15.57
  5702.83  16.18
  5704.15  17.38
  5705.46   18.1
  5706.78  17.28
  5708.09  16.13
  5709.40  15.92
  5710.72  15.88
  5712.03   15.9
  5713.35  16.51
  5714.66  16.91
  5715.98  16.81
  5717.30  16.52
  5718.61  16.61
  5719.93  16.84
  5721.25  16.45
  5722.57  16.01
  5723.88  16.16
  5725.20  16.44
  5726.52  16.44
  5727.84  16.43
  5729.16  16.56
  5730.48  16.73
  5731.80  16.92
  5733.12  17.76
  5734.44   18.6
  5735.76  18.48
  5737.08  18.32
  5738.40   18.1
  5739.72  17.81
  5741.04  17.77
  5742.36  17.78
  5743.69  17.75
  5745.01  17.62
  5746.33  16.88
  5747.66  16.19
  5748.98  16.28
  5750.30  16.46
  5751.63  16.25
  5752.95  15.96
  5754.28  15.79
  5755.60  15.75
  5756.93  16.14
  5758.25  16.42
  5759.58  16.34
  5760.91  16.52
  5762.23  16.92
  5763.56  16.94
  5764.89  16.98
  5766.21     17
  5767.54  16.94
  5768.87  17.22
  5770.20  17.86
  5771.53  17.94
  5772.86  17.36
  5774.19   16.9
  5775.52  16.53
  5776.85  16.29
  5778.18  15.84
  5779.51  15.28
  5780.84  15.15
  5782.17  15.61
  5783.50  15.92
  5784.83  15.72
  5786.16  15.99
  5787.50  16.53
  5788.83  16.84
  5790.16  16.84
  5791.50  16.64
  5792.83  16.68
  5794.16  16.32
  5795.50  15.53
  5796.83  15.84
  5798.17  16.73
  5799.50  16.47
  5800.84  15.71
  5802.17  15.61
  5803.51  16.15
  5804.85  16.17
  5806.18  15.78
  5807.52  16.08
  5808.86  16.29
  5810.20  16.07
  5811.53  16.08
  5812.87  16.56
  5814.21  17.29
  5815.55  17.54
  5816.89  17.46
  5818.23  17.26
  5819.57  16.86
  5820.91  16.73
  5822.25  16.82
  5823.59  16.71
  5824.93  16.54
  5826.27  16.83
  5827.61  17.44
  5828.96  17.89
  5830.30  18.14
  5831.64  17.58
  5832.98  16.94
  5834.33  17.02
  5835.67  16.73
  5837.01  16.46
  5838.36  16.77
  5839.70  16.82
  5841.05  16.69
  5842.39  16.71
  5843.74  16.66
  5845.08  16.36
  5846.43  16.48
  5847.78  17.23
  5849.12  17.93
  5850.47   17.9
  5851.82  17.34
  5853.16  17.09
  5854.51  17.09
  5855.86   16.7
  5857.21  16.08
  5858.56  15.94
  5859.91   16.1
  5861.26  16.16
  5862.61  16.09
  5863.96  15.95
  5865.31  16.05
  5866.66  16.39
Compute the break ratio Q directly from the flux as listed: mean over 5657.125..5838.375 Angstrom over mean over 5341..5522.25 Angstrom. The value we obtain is 1.01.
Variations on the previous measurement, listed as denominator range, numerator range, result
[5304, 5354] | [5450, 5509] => 1.04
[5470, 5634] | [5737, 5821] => 1.01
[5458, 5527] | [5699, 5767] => 1.01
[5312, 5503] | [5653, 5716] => 1.01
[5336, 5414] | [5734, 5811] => 1.01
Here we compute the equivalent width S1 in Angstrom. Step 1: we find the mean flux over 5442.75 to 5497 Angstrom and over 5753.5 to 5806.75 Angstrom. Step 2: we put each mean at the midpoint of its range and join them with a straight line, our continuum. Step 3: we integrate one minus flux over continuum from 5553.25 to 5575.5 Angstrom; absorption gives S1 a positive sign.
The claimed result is 0.3 Angstrom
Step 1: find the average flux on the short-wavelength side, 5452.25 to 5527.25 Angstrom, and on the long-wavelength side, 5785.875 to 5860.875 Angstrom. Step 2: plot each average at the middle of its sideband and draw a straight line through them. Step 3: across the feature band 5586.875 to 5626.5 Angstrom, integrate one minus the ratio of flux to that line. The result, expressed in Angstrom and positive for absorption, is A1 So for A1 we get 0.7 Angstrom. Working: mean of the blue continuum 16.5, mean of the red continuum 16.7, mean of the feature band 16.3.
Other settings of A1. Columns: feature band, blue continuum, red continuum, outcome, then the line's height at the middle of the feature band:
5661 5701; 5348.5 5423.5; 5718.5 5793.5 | 0.5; 16.7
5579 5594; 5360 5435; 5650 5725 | 0.1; 16.5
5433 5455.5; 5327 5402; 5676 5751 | -0.4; 16.5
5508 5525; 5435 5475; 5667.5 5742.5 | 0.4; 16.7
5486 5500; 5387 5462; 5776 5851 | 0.0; 16.4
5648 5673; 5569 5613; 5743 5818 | -0.8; 16.4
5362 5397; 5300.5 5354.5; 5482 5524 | -1.2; 16.1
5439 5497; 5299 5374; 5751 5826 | -1.7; 16.3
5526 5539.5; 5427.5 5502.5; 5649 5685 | 0.4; 16.7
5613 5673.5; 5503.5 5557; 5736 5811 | -0.9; 16.5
